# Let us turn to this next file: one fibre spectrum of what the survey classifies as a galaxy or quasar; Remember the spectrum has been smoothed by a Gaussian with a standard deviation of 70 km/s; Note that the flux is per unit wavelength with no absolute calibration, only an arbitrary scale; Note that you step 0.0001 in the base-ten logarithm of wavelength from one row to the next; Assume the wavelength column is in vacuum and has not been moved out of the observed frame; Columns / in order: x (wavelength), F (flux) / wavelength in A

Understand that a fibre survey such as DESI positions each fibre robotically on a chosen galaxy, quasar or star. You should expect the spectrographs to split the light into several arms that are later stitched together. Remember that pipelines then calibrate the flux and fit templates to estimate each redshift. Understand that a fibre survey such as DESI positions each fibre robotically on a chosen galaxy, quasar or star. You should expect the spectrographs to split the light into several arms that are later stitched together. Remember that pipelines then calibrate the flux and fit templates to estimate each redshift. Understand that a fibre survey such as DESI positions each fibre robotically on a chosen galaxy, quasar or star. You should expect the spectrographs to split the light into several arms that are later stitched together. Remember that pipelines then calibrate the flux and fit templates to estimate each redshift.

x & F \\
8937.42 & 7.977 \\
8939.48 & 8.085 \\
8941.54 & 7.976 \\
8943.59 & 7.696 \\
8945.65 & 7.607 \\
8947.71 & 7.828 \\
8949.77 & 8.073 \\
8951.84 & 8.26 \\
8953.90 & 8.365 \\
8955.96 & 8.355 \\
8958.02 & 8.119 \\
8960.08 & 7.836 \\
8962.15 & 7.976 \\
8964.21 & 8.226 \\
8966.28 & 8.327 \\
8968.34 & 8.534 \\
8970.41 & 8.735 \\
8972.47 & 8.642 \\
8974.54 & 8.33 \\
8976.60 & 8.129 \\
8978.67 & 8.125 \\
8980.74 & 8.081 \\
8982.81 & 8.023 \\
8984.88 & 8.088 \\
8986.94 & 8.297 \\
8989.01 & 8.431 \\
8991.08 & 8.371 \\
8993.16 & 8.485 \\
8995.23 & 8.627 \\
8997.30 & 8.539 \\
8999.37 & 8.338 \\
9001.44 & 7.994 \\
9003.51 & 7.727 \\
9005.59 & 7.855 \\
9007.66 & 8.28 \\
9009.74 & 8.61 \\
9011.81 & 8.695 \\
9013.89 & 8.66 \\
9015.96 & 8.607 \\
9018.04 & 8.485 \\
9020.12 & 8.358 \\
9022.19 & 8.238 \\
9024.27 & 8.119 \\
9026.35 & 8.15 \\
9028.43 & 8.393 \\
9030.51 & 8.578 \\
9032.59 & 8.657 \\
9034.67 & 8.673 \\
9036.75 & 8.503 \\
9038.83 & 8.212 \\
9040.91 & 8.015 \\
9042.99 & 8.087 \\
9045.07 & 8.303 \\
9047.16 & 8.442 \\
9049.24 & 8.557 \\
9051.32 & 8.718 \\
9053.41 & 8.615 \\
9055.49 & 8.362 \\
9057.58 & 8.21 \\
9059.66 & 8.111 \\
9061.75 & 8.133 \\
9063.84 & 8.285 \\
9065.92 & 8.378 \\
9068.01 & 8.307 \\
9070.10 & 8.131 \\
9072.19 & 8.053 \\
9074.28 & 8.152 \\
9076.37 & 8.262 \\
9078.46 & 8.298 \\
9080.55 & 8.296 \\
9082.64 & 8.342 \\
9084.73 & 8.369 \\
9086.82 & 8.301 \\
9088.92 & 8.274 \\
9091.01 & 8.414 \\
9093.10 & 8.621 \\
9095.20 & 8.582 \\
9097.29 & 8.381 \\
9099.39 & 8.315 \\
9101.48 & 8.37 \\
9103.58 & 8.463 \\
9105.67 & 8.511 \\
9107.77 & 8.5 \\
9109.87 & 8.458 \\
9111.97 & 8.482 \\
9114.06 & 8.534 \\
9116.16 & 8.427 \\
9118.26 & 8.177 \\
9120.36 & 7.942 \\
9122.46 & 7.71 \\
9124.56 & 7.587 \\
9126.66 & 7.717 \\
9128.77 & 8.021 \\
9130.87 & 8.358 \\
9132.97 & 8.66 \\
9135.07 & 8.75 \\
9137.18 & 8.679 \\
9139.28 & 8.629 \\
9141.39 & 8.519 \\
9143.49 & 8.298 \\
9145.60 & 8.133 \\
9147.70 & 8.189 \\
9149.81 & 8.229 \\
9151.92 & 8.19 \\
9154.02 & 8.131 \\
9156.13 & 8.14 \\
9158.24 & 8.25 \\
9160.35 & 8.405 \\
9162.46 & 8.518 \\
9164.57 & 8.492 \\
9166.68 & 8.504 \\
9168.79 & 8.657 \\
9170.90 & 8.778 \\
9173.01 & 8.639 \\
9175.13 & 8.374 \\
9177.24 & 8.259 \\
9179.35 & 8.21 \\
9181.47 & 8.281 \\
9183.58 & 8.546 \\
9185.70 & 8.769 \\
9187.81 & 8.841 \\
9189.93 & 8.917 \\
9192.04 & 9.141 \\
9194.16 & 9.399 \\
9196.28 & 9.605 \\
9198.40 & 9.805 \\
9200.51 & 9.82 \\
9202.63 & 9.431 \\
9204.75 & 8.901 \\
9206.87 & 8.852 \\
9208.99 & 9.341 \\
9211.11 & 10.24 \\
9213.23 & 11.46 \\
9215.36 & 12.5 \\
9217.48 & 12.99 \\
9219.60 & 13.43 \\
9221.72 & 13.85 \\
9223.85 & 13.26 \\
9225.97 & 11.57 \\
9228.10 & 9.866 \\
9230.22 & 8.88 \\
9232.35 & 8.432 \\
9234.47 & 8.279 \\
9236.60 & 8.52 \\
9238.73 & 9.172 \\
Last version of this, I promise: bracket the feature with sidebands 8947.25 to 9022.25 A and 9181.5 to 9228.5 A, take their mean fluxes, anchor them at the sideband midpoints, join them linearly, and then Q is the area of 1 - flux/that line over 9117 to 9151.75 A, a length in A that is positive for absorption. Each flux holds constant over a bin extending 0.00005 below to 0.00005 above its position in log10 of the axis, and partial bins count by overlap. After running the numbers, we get 5.3 A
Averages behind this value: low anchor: 8.29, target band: 8.22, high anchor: 10.4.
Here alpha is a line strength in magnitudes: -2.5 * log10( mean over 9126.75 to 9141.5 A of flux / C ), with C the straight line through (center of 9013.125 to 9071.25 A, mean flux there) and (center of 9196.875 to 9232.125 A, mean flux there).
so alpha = 0.15 mag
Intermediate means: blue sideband 8.37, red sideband 10.8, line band 8.46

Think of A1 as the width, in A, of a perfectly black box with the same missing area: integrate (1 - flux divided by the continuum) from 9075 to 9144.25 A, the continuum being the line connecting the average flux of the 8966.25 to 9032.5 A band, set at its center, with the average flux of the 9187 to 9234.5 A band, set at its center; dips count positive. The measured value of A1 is 7.7 A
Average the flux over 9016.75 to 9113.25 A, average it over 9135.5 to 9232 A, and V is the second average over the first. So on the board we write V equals 1.12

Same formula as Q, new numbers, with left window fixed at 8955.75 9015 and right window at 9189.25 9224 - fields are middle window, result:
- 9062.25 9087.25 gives 2.6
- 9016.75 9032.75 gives 0.6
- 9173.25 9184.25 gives 2.1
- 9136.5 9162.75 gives 4.4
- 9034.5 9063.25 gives 2.0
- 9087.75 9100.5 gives 1.3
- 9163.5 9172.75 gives 1.4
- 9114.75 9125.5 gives 1.9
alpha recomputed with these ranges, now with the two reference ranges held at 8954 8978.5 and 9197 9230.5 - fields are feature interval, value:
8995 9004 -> 0.05 mag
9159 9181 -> 0.23 mag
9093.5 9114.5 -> 0.15 mag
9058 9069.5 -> 0.13 mag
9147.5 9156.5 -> 0.25 mag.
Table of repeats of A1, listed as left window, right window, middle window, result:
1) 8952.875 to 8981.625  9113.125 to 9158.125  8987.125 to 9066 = -0.98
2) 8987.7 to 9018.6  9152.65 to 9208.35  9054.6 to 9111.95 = 1.46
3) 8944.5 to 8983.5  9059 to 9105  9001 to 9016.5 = -0.13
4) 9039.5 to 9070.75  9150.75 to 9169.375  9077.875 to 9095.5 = -0.12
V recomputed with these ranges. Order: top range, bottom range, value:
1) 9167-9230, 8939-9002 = 1.20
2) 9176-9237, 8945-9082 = 1.20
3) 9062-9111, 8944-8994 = 1.02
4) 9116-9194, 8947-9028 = 1.01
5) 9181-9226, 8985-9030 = 1.24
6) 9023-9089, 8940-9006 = 1.02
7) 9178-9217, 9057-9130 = 1.15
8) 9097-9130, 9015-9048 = 0.98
